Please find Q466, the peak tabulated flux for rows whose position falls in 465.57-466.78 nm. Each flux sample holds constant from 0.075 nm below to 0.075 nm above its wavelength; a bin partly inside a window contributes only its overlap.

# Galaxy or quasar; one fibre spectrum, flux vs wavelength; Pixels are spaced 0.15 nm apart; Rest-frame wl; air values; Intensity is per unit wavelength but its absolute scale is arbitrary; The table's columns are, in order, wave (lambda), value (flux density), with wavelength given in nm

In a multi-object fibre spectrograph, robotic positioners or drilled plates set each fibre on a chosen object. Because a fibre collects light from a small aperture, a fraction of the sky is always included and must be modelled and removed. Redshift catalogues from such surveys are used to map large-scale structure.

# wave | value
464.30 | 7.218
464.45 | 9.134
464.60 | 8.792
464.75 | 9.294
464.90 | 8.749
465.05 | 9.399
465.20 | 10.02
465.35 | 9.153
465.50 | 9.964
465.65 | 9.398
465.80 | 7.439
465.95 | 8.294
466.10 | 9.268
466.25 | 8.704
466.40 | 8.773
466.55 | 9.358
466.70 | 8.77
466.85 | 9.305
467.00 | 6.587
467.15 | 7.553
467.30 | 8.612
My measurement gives 9.398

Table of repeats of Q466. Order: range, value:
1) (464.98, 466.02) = 10.02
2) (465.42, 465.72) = 9.964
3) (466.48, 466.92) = 9.358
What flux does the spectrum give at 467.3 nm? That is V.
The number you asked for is 8.612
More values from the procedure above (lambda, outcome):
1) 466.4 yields 8.773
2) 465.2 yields 10.02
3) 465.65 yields 9.398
